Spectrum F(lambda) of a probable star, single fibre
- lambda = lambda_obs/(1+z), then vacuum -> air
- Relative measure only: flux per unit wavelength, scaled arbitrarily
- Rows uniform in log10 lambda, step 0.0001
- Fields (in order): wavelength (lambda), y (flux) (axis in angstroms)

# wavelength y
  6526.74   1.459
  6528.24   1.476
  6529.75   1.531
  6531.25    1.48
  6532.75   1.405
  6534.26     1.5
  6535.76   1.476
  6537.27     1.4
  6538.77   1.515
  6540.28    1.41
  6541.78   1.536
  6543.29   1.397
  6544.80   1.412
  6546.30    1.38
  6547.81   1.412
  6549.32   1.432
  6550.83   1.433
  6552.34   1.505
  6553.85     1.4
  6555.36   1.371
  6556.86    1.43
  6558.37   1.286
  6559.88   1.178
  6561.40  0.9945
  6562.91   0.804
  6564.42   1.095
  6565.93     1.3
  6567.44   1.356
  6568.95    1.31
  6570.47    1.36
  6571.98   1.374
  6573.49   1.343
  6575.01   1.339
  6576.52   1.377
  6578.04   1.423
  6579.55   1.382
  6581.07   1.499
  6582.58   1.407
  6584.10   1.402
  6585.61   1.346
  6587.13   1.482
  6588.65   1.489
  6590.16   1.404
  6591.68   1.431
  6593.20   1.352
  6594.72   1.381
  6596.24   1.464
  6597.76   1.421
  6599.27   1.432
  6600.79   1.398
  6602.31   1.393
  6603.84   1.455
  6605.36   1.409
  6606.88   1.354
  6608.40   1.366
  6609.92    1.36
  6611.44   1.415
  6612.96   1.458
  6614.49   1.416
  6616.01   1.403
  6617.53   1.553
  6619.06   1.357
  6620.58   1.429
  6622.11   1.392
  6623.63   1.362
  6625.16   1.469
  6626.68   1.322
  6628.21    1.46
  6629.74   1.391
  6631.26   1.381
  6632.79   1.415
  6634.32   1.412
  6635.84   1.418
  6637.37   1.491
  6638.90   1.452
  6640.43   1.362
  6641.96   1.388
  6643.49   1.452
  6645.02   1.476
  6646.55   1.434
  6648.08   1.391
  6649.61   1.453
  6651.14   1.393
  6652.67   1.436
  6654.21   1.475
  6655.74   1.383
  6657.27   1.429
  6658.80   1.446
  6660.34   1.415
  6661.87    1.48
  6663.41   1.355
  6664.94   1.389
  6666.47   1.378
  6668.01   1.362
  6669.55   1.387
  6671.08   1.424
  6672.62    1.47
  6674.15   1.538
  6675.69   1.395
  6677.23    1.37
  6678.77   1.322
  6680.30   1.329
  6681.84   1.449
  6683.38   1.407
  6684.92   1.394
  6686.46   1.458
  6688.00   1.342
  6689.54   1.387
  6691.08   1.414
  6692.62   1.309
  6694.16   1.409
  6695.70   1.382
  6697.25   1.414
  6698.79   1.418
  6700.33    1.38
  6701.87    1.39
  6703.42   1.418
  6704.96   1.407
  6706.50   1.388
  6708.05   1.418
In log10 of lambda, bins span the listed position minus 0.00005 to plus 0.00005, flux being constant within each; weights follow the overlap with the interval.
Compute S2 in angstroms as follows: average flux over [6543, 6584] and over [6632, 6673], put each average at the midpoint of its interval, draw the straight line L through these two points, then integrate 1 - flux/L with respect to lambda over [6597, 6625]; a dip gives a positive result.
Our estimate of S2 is -0.6 angstroms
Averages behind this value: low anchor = 1.33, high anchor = 1.42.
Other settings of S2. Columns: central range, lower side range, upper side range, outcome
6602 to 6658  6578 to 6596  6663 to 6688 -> -0.3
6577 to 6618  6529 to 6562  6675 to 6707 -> -0.5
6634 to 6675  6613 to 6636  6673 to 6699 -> -0.6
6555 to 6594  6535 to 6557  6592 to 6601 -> 2.5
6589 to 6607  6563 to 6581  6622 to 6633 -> -0.7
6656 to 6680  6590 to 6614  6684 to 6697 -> -0.3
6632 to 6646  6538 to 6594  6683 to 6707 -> -0.5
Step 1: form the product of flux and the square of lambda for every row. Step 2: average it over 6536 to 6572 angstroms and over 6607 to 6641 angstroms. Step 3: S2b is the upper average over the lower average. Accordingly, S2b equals 1.08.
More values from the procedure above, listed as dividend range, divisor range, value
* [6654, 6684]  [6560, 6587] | 1.11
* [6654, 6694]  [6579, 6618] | 1.01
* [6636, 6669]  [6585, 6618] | 1.02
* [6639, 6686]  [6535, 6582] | 1.08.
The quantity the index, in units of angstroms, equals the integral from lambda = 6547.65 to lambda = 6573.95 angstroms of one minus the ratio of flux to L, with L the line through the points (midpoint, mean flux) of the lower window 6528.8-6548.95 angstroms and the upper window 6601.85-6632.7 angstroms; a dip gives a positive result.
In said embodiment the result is 2.60 angstroms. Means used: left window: 1.45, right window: 1.41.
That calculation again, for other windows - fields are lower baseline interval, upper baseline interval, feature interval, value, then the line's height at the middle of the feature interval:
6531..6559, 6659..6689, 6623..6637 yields 0.1 angstroms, 1.41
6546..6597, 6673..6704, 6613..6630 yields -0.6 angstroms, 1.37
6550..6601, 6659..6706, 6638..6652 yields -0.4 angstroms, 1.38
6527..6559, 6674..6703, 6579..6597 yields 0.0 angstroms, 1.42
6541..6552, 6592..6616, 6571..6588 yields 0.2 angstroms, 1.42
